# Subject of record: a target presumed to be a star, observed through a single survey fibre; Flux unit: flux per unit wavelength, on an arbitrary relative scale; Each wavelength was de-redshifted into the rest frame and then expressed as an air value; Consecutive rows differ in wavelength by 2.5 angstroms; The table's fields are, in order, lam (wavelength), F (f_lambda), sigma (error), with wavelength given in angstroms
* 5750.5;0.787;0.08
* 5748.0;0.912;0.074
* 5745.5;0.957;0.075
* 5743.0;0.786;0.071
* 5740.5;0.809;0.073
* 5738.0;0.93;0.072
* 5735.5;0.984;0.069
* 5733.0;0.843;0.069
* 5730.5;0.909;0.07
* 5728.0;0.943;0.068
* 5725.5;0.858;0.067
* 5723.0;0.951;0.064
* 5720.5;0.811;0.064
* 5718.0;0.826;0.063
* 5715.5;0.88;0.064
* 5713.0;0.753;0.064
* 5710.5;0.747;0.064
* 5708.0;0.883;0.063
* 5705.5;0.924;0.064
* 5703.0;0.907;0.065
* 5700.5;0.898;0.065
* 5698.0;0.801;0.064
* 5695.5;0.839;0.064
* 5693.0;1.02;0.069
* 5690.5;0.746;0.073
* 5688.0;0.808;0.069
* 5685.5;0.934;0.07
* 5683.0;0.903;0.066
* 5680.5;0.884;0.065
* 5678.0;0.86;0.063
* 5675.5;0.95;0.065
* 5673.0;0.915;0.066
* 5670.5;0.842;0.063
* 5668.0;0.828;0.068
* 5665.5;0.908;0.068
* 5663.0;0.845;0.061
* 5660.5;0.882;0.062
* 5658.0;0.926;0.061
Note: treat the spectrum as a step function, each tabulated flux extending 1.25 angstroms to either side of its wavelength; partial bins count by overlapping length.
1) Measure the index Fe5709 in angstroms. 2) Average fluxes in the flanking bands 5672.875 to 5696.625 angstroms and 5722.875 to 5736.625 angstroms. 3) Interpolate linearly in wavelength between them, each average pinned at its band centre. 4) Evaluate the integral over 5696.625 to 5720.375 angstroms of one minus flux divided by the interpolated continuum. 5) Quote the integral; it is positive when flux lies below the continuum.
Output 1.4 angstroms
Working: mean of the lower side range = 0.885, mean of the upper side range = 0.911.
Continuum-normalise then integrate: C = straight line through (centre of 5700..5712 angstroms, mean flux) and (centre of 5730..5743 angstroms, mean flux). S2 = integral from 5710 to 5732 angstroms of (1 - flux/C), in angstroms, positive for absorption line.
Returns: 0.48 angstroms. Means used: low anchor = 0.868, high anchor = 0.884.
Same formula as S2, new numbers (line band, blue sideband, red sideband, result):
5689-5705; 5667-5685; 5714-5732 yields 0.24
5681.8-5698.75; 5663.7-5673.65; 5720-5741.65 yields 0.24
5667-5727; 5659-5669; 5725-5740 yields 1.46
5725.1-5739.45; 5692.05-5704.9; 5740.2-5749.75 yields -0.64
